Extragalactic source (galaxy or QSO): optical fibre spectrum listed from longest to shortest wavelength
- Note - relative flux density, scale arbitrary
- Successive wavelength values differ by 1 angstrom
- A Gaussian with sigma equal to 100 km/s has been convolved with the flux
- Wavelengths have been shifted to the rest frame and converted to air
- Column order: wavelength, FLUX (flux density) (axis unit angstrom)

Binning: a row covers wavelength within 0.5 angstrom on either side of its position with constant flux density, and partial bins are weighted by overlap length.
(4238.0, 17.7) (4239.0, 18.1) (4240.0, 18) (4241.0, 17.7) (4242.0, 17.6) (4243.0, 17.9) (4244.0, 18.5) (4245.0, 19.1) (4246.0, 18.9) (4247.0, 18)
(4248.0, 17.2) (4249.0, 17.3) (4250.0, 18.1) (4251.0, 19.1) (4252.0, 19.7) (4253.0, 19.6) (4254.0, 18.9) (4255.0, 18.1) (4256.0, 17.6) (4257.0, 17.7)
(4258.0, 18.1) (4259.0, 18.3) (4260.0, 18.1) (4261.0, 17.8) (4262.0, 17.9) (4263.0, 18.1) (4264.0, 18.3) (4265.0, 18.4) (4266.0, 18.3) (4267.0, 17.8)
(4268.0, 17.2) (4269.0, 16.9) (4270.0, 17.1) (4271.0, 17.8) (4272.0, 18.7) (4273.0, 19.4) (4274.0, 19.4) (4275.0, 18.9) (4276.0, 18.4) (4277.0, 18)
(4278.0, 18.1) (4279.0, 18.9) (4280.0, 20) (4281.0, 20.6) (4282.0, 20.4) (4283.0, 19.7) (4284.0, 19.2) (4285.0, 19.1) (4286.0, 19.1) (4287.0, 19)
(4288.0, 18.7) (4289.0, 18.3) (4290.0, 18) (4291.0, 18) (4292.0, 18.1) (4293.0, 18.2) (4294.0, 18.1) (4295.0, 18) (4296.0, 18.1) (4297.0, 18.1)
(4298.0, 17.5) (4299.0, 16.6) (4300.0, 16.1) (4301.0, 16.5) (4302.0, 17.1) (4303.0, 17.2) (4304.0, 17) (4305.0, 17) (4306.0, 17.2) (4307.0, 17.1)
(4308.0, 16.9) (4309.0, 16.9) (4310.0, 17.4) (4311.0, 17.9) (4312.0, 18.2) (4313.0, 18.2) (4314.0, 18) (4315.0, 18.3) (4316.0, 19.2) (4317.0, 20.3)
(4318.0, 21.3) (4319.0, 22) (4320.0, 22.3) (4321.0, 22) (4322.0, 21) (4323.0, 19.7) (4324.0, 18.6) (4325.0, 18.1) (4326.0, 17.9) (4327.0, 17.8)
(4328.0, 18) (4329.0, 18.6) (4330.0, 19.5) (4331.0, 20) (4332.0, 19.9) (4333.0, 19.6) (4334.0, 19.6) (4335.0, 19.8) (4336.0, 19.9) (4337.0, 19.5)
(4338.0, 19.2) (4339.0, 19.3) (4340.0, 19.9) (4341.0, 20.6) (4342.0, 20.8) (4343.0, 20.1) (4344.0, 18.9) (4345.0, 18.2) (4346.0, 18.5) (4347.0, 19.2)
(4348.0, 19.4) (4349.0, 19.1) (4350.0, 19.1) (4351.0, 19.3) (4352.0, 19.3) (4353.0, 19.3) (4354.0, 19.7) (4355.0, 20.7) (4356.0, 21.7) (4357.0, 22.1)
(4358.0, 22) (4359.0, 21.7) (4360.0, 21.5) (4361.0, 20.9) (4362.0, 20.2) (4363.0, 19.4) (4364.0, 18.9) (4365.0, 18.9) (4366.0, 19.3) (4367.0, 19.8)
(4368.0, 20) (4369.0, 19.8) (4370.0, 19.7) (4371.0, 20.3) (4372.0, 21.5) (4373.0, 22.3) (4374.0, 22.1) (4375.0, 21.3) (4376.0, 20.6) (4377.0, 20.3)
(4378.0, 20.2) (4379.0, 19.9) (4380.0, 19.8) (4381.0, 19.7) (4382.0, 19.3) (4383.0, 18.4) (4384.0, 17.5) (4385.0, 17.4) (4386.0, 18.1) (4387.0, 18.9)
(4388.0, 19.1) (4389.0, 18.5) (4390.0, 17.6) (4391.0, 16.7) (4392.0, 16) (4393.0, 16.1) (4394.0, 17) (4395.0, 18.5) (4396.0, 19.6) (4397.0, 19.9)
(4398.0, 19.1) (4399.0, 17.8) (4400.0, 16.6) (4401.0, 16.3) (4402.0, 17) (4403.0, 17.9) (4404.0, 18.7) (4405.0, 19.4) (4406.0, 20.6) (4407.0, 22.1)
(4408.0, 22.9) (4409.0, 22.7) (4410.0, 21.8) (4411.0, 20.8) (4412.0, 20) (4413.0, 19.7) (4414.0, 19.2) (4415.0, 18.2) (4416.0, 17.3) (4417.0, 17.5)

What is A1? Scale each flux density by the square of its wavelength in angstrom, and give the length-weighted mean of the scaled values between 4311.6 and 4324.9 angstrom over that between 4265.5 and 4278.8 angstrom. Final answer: 1.12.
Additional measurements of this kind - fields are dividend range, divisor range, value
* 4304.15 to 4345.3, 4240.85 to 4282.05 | 1.07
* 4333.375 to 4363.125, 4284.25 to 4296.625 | 1.11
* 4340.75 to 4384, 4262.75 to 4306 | 1.14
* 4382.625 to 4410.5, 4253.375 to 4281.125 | 1.08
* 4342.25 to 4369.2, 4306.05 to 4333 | 1.06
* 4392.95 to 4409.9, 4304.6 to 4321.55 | 1.05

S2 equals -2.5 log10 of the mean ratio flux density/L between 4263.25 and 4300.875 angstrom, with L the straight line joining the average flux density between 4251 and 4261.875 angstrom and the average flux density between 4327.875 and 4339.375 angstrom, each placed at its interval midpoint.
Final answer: 0.02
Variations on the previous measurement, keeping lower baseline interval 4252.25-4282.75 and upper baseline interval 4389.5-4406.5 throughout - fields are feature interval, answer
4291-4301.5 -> 0.05 mag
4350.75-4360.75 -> -0.15 mag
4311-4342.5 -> -0.08 mag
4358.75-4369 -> -0.11 mag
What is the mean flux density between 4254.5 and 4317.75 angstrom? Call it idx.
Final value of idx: 18.1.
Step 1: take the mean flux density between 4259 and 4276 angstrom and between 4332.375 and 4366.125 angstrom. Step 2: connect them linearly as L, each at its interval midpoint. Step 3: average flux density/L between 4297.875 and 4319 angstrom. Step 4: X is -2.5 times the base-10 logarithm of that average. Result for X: 0.07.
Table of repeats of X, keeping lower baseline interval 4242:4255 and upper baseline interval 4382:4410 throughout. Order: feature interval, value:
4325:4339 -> -0.034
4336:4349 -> -0.052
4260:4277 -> 0.021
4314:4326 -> -0.086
